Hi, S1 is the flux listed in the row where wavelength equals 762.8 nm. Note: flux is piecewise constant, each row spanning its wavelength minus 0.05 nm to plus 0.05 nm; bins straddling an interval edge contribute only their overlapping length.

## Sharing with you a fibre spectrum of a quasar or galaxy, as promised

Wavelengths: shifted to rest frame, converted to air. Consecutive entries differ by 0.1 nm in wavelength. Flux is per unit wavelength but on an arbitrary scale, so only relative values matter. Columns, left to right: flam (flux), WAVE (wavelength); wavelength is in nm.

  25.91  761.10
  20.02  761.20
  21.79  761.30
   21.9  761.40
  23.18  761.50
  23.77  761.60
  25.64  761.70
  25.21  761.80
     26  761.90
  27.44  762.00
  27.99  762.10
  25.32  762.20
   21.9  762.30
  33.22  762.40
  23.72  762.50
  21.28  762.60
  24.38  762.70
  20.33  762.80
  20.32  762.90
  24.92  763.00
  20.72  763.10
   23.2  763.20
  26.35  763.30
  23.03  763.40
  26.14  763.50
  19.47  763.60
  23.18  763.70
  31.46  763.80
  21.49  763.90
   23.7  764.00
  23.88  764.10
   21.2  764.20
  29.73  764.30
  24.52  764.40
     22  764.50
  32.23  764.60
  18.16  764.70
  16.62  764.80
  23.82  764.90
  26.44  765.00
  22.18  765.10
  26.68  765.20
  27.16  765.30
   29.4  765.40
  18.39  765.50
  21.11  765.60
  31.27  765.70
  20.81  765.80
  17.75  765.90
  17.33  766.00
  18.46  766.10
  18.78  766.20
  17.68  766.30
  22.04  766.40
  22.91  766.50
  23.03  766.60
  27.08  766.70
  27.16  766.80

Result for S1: 20.33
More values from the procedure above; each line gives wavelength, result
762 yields 27.44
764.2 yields 21.2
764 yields 23.7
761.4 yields 21.9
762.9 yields 20.32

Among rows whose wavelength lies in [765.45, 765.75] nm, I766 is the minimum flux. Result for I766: 18.39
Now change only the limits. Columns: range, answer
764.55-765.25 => 16.62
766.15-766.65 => 17.68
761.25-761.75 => 21.79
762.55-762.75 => 21.28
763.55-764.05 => 19.47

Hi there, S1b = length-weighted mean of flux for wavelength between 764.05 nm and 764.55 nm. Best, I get 24.3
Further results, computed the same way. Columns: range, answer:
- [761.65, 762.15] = 26.5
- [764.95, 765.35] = 25.6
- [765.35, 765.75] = 25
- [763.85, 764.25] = 22.6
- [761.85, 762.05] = 26.7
